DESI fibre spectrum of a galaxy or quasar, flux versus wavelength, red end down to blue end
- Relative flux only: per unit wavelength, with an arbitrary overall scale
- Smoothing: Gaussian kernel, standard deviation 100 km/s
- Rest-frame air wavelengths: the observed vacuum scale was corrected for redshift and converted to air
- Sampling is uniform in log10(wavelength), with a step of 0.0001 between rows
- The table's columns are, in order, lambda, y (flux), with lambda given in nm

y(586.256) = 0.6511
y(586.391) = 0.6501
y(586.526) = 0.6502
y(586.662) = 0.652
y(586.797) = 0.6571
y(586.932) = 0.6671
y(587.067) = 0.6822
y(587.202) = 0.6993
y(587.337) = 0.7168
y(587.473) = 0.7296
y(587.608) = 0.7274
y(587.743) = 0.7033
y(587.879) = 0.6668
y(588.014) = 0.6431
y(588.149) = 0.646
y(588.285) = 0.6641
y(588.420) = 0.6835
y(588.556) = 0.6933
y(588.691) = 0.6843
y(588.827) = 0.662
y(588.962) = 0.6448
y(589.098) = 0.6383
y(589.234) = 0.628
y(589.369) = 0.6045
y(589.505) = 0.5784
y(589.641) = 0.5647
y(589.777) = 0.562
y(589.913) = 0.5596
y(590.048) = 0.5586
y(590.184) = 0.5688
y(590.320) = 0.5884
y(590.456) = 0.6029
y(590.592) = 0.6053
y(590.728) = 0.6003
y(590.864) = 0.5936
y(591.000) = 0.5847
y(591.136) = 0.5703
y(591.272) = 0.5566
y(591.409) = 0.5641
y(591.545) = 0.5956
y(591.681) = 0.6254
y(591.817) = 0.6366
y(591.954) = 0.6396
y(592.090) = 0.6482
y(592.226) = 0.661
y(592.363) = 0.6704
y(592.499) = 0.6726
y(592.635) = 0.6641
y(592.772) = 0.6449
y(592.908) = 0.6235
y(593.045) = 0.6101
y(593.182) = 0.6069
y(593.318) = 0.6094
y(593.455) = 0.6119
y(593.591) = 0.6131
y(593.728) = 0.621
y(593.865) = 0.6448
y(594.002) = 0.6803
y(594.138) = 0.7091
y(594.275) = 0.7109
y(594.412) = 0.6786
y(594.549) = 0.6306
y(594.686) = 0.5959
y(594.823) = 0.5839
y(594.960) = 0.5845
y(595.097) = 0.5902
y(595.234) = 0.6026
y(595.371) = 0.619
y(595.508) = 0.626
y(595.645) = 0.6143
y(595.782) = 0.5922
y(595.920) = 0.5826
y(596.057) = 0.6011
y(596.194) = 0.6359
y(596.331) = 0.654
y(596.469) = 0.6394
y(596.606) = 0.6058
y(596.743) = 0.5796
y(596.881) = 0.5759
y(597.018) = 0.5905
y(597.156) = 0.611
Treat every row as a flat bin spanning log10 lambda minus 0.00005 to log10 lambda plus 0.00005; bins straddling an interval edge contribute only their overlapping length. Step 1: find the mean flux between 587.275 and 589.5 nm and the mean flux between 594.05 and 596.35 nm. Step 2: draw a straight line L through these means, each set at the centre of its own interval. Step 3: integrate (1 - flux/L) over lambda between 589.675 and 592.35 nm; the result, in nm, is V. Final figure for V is 0.22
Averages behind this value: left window 0.668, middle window 0.597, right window 0.624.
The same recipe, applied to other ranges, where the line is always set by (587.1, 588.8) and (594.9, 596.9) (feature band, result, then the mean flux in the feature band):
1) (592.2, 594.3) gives -0.04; 0.646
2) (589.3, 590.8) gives 0.19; 0.581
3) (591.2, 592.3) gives 0.06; 0.616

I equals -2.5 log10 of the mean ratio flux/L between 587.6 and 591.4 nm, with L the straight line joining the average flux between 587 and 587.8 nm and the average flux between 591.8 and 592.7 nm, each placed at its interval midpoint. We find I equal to 0.12 mag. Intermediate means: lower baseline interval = 0.71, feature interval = 0.618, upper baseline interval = 0.657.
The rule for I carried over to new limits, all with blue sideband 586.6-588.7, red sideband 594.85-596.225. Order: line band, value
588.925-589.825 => 0.11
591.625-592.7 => -0.03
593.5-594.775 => -0.06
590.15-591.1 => 0.11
